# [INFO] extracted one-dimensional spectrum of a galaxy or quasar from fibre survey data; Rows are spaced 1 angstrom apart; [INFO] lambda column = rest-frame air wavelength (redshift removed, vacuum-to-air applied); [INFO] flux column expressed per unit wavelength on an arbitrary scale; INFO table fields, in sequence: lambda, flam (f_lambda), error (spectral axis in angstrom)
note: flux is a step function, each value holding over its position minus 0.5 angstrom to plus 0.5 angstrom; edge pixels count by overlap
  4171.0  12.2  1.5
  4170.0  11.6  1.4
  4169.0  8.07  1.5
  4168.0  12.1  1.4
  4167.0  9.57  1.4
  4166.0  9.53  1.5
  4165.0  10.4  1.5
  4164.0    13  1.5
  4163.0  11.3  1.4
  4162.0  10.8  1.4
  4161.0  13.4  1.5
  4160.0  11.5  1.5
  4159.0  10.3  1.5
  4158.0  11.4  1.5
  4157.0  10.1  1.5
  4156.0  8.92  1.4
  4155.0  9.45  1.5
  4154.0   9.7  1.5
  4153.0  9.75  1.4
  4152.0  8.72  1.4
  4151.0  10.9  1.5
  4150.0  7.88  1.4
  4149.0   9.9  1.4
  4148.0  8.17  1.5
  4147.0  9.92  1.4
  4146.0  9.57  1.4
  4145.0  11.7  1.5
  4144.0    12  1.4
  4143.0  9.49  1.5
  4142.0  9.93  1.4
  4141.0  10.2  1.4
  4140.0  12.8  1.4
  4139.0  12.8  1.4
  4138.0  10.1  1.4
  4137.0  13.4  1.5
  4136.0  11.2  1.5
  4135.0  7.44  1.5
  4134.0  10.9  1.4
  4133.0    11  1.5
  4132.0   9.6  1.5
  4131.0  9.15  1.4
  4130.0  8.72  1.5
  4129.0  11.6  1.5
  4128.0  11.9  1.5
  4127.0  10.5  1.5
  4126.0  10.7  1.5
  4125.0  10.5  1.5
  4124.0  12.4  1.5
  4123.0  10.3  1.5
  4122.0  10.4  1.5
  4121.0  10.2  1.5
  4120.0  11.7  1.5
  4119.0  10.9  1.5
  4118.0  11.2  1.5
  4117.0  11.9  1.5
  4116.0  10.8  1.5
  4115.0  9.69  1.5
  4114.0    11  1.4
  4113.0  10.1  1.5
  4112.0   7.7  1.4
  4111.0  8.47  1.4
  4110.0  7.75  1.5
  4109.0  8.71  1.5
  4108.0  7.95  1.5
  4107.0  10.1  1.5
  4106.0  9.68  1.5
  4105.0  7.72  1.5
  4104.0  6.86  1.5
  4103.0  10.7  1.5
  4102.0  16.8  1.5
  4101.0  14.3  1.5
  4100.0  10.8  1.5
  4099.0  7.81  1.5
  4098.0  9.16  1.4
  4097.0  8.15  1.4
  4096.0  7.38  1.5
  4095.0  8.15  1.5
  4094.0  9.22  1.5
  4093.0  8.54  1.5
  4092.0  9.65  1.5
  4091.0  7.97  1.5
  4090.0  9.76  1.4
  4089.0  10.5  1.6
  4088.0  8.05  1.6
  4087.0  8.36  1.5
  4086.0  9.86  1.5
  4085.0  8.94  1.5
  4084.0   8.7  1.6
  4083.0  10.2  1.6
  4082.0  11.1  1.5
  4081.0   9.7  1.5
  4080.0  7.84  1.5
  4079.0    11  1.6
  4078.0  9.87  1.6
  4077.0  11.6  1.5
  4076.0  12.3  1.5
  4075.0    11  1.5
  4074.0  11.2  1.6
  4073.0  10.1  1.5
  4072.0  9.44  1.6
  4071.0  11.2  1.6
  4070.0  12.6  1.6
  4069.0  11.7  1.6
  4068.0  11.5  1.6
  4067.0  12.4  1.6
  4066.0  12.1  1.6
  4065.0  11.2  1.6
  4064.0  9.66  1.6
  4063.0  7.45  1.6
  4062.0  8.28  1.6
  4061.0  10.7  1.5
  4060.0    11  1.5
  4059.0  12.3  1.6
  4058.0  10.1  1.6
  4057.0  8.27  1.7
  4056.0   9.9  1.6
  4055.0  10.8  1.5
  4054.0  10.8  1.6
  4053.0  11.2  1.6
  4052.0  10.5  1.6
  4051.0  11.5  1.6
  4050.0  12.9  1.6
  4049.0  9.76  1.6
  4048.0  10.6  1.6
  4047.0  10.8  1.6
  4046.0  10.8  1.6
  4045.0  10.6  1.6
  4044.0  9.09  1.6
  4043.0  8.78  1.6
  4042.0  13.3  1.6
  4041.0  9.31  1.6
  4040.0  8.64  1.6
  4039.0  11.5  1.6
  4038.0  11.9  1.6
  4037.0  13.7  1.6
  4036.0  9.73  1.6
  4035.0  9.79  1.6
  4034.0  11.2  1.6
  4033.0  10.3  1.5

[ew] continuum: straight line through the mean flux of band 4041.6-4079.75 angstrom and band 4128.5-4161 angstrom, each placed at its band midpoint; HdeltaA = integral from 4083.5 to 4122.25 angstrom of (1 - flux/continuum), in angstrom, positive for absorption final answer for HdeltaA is 3.25 angstrom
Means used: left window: 10.7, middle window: 9.63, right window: 10.3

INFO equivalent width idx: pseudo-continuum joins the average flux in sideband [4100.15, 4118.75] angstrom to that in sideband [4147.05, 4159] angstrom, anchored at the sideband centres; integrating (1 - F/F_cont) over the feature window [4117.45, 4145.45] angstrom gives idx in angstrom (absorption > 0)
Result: -2.77 angstrom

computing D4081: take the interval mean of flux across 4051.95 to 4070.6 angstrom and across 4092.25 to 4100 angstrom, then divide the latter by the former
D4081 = 0.80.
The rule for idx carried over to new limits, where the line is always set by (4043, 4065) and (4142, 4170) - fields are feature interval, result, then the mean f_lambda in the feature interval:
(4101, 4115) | 0.8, 9.68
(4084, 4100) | 2.3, 8.83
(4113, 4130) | -1.0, 10.9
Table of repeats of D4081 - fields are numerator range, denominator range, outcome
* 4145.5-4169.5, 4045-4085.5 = 0.96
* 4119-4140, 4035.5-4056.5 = 1.00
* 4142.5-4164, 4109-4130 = 0.99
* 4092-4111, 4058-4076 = 0.87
